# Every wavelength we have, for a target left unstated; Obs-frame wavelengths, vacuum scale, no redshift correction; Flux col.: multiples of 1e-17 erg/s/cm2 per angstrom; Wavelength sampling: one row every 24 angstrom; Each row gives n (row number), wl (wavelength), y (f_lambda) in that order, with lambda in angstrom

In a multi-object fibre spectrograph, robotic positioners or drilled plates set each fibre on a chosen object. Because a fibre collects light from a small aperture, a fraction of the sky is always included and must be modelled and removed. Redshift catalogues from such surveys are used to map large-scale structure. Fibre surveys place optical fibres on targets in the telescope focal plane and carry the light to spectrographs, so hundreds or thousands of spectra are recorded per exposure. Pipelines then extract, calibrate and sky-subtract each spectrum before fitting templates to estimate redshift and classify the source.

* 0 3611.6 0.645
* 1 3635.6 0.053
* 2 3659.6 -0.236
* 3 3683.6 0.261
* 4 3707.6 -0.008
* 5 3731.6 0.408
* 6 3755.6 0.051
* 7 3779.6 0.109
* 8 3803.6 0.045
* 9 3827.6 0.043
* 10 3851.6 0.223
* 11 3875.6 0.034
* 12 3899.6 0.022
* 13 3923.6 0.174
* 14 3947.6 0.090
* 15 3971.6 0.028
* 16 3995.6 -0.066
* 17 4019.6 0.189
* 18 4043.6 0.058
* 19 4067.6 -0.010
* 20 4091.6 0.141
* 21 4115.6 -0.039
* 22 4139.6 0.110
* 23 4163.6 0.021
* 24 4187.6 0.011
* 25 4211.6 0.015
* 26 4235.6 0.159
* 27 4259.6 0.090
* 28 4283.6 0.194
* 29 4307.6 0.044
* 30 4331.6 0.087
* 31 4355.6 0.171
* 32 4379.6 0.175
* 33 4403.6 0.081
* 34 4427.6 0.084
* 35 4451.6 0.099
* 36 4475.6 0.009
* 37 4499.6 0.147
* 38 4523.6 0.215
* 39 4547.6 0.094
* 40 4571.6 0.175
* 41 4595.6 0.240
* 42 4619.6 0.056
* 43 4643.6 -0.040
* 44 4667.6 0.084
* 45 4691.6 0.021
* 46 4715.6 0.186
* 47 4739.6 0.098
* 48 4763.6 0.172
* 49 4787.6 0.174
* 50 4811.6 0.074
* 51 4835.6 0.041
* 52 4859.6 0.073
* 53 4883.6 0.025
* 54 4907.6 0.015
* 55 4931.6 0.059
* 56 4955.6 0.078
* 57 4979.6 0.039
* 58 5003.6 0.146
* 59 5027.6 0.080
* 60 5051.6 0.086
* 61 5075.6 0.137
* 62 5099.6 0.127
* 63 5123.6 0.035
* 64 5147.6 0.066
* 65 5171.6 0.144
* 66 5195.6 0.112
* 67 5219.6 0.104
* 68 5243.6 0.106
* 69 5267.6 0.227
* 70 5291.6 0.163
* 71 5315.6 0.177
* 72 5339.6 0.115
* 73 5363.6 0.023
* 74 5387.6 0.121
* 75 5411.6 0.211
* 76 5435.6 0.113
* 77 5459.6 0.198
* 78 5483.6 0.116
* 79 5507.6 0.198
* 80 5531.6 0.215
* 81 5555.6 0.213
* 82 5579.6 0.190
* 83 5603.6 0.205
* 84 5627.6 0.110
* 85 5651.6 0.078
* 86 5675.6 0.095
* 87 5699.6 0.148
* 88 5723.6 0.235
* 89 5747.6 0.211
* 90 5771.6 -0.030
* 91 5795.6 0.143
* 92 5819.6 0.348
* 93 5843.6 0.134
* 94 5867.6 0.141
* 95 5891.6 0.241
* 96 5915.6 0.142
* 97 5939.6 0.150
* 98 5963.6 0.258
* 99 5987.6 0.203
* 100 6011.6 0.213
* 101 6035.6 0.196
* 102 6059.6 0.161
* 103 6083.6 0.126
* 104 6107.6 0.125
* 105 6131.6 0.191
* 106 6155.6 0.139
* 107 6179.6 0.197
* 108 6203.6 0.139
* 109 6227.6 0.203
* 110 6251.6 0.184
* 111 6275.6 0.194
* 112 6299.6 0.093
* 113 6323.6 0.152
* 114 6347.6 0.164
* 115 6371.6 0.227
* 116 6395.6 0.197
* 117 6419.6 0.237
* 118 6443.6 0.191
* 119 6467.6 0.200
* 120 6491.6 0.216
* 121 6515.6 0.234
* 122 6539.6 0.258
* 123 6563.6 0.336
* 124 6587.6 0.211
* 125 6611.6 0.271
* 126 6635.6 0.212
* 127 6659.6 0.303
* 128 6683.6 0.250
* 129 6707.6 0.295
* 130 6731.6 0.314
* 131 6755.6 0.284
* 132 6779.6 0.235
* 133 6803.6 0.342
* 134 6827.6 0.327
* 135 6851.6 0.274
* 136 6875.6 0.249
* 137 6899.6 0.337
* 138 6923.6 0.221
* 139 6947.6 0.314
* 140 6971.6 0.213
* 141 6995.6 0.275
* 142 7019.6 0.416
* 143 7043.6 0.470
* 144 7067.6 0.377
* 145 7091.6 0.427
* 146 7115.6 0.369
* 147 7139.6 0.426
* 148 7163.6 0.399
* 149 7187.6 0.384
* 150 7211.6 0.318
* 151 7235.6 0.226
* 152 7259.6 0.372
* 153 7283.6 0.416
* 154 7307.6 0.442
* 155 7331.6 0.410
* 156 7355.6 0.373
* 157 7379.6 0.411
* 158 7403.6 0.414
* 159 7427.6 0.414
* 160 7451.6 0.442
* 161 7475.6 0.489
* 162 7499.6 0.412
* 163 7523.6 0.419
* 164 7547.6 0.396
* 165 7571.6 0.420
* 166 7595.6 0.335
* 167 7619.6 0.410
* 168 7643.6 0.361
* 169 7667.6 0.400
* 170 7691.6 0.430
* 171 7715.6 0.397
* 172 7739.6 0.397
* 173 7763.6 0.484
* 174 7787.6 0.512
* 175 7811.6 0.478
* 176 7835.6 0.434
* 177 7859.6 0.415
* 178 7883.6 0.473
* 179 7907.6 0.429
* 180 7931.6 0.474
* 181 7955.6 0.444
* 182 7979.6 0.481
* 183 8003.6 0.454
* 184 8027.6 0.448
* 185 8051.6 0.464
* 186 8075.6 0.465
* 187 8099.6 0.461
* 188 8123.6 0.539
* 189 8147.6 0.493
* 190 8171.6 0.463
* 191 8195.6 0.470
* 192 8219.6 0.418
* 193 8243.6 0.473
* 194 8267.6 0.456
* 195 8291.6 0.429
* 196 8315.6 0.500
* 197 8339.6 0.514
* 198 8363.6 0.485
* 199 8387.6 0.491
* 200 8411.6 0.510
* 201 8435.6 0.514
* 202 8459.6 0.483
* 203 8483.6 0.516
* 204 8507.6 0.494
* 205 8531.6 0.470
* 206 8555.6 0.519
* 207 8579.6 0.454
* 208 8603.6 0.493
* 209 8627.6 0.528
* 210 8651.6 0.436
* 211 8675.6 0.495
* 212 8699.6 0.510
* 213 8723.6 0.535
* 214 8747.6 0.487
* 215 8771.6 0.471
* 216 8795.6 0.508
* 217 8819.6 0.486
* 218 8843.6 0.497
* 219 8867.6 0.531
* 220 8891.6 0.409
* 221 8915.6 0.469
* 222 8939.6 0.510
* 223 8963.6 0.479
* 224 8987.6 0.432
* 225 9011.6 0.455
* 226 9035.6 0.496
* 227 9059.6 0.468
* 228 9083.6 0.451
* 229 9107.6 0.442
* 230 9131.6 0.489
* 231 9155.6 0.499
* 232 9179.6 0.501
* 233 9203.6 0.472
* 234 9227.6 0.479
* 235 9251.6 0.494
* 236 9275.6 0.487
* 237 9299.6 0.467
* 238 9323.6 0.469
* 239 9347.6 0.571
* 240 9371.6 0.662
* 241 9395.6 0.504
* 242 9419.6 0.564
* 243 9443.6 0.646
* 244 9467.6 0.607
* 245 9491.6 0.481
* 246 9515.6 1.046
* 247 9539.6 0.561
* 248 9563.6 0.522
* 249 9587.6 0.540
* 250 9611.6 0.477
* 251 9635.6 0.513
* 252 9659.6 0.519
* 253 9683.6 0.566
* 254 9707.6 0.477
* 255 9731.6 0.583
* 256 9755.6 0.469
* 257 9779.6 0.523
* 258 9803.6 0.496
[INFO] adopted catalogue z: 0.76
